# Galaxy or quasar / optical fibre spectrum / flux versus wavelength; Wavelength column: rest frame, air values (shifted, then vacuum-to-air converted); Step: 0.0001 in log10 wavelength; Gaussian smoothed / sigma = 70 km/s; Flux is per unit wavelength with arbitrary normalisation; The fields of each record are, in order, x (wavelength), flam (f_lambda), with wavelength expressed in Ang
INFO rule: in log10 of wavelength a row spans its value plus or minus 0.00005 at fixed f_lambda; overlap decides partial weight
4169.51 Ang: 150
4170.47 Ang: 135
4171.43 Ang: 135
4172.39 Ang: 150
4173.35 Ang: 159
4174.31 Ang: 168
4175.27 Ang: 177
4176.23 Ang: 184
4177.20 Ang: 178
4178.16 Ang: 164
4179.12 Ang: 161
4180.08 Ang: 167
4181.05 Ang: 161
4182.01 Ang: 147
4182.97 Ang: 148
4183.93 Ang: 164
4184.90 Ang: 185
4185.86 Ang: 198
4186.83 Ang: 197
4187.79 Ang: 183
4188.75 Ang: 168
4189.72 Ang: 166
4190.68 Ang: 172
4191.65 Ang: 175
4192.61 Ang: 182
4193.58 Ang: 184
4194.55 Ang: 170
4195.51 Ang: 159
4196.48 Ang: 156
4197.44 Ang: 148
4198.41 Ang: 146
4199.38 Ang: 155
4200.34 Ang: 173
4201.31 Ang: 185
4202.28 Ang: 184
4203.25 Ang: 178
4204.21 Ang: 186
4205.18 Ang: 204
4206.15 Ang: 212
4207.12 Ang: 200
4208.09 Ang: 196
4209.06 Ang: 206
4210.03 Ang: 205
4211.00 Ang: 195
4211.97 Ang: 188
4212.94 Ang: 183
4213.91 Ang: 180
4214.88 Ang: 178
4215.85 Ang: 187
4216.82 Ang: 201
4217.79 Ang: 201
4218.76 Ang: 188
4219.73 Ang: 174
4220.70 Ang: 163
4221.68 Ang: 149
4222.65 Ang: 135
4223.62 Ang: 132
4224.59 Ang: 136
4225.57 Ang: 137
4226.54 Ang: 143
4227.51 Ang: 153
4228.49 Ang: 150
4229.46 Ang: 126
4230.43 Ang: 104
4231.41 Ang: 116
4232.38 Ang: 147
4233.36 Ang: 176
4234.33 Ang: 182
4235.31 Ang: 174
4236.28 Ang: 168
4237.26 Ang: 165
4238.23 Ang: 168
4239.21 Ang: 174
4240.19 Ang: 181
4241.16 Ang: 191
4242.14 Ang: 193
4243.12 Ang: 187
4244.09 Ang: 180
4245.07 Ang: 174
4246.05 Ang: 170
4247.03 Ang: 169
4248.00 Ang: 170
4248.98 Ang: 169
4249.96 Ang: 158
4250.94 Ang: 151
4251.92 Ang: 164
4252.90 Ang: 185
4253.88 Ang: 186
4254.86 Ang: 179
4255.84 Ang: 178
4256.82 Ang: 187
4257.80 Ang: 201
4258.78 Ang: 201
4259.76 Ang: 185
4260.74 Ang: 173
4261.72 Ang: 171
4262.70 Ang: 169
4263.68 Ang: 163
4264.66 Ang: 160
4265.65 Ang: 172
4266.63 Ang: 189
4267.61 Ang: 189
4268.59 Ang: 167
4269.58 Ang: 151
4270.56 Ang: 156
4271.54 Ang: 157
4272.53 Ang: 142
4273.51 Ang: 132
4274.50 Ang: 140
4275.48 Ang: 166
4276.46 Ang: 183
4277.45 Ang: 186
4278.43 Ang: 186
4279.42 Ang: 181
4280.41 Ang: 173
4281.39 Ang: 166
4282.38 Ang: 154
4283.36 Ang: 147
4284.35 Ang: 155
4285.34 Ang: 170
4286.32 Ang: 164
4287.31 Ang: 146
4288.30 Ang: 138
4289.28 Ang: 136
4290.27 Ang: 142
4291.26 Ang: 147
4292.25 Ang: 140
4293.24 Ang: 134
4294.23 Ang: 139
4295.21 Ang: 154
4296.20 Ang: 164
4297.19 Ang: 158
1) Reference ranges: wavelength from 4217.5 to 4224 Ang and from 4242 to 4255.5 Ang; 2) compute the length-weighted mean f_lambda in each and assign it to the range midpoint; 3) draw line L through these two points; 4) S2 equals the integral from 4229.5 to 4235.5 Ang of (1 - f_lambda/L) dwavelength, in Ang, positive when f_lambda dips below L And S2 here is 0.7 Ang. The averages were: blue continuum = 163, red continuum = 173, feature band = 147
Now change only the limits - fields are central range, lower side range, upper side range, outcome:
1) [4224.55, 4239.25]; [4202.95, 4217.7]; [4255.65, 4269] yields 2.9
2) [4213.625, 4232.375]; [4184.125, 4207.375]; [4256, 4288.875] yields 2.0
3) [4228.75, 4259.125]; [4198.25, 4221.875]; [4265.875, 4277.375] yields 0.5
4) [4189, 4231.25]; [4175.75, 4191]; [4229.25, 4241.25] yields -1.3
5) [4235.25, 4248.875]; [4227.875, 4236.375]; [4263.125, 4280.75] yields -2.1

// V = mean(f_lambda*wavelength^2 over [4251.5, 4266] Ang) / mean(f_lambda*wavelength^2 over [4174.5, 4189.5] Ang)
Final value 1.08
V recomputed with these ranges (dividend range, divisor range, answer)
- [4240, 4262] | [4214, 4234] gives 1.16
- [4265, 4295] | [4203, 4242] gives 0.95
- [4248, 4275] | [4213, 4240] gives 1.08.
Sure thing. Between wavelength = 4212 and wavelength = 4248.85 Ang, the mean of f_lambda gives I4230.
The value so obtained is 165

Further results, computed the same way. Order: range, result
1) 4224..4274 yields 166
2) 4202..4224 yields 184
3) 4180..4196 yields 172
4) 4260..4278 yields 165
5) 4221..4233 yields 136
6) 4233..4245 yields 178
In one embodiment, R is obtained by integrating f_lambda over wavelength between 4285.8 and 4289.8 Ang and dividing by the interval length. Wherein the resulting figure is 146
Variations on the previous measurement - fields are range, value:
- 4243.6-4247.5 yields 173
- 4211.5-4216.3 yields 183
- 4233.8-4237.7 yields 172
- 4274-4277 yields 163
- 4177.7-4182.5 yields 160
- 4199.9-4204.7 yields 181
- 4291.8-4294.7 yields 137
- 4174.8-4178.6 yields 176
